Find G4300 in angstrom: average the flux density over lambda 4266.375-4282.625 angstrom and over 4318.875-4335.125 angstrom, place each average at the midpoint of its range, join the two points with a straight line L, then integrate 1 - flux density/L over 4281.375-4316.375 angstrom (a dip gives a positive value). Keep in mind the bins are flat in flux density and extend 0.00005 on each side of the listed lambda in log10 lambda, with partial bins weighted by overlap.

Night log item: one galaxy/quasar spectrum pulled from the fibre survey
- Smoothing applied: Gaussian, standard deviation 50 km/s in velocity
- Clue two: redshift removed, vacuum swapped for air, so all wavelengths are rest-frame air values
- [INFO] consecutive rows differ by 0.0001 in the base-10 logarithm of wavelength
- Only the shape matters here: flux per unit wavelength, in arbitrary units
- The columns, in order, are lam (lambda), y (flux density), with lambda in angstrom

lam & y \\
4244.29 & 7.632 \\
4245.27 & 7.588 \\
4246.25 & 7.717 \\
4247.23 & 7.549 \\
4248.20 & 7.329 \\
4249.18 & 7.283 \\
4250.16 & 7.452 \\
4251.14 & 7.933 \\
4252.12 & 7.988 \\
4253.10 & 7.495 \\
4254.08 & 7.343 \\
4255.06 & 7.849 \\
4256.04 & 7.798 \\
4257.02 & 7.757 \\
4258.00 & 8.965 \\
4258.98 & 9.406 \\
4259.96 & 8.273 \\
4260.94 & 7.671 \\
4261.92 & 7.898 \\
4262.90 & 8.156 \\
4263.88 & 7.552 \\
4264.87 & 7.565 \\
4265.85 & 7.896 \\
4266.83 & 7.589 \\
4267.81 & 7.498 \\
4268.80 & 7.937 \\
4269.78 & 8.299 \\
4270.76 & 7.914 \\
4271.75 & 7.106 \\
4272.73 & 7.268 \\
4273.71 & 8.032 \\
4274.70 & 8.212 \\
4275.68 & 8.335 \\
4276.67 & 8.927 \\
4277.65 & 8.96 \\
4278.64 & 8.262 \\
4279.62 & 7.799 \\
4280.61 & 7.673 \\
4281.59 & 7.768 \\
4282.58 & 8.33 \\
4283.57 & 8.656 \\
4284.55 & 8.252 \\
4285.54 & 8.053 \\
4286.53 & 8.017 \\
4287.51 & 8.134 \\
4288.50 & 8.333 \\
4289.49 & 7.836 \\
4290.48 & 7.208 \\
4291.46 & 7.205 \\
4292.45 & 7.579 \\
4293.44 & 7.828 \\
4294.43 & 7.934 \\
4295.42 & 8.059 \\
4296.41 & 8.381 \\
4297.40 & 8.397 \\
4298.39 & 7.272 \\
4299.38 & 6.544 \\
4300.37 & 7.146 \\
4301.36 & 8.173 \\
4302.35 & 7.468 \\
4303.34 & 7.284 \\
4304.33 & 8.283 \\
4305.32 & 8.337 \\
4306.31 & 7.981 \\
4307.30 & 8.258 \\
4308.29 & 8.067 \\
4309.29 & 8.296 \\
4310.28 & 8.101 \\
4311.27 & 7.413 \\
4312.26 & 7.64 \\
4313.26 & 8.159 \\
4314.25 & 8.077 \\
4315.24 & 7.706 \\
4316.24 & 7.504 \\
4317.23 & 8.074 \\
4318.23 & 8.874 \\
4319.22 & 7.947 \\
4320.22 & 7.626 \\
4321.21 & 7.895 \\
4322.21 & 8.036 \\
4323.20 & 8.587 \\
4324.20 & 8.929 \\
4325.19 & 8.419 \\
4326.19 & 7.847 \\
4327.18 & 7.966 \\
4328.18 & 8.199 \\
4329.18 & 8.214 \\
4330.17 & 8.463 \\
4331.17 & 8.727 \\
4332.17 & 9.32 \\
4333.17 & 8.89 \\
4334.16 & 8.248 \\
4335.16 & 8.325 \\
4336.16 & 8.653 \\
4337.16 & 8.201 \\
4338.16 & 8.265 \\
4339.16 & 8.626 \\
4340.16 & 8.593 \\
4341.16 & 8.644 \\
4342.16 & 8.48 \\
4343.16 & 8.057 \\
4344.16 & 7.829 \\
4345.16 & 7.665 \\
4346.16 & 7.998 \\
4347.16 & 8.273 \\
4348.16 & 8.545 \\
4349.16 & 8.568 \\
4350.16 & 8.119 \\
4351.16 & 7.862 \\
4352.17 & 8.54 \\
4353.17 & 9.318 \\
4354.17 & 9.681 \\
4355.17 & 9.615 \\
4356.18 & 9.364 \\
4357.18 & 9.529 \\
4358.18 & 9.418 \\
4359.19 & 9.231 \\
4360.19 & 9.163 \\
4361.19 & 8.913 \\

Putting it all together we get 1.1 angstrom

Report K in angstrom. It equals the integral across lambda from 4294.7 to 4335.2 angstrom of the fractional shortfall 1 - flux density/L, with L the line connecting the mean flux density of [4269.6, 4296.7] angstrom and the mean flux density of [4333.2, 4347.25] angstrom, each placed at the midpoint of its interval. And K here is 0.5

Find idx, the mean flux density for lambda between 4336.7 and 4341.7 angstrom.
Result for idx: 8.46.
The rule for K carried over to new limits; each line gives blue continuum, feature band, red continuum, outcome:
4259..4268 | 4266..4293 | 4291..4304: -0.7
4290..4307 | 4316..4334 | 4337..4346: -0.6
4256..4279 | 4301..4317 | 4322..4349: 0.6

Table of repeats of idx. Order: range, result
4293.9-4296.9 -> 8.11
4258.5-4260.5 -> 8.81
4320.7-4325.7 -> 8.37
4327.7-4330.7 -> 8.3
